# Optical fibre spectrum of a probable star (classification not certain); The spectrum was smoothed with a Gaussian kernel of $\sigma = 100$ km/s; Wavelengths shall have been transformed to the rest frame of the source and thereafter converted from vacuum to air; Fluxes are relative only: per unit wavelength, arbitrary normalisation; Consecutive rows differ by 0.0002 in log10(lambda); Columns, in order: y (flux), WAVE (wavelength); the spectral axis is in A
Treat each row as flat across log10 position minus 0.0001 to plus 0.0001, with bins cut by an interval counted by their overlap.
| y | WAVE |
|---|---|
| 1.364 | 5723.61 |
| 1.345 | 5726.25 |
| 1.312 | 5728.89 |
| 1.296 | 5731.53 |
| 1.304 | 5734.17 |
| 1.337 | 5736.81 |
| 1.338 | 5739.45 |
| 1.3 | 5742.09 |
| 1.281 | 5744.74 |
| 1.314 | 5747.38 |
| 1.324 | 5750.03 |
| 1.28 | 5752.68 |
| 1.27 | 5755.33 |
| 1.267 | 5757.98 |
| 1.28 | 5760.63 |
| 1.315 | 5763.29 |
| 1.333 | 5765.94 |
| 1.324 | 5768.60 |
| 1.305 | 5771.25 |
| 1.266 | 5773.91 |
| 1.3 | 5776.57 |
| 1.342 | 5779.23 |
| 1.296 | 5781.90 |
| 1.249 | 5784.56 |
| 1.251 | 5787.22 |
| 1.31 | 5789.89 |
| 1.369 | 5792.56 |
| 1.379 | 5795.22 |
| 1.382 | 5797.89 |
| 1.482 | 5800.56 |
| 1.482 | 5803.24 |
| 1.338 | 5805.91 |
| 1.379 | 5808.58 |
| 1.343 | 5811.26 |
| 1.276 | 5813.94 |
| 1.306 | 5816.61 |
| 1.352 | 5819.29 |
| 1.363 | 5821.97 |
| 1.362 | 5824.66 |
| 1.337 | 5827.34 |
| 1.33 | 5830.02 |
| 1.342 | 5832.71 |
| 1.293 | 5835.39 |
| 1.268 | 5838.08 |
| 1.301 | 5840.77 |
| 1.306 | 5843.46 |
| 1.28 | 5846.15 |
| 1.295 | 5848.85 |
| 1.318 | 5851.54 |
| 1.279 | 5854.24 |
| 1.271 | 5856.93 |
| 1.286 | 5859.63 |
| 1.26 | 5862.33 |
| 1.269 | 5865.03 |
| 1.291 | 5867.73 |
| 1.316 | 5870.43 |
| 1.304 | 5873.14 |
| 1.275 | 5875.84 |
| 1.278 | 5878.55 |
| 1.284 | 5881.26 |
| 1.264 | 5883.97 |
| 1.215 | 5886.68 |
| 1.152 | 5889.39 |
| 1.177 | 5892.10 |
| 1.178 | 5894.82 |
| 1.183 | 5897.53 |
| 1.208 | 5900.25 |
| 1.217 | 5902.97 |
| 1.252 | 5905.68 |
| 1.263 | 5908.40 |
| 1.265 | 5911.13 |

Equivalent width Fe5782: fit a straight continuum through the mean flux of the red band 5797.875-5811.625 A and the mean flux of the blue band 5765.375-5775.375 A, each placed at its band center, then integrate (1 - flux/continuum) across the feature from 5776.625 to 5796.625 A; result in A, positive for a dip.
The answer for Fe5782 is 0.6 A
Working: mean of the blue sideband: 1.31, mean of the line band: 1.31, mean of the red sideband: 1.41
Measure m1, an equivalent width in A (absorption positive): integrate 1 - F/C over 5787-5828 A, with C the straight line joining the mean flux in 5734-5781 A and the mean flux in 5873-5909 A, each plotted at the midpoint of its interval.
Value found -2.7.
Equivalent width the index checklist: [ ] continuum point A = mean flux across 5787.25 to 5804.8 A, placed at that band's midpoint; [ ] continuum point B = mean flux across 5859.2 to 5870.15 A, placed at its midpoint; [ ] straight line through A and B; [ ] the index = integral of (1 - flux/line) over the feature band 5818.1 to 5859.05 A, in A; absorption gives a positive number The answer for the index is 0.3 A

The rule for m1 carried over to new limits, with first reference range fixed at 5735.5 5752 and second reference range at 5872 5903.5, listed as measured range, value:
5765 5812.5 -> -2.0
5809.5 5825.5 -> -0.8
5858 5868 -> -0.3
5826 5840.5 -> -0.6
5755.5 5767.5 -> 0.1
